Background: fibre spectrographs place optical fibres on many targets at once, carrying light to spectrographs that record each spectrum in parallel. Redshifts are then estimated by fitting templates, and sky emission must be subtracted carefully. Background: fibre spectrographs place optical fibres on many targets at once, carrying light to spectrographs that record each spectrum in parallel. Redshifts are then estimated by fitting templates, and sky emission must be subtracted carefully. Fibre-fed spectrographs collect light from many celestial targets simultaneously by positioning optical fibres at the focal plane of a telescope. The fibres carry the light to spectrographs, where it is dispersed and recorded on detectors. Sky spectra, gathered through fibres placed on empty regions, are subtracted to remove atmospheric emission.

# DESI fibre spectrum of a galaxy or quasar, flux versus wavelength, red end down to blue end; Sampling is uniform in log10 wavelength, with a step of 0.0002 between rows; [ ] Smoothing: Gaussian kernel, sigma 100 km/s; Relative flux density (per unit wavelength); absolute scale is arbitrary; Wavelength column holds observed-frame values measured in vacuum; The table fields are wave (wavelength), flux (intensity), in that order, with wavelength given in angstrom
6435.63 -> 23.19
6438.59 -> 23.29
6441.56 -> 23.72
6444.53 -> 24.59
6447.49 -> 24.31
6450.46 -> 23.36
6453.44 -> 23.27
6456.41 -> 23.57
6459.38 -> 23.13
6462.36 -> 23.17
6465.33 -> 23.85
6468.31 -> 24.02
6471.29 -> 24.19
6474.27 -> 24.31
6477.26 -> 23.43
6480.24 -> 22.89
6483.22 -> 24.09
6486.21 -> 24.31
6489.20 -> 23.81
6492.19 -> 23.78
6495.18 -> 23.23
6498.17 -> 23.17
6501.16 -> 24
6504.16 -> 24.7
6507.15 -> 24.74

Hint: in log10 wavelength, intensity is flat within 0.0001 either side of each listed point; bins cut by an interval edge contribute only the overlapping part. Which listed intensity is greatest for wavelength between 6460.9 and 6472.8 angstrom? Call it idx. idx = 24.19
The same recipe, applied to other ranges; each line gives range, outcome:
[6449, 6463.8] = 23.57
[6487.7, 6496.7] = 23.81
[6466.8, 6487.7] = 24.31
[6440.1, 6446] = 24.59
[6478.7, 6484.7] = 24.09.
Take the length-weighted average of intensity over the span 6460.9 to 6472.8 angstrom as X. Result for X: 23.8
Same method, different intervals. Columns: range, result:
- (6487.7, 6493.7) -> 23.8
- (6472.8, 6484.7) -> 23.7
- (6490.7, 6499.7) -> 23.4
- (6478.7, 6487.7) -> 23.8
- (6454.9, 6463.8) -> 23.3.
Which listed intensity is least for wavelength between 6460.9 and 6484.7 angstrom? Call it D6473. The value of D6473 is 22.89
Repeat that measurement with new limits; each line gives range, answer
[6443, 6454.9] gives 23.27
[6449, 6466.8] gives 23.13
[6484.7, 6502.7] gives 23.17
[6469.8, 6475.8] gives 24.19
